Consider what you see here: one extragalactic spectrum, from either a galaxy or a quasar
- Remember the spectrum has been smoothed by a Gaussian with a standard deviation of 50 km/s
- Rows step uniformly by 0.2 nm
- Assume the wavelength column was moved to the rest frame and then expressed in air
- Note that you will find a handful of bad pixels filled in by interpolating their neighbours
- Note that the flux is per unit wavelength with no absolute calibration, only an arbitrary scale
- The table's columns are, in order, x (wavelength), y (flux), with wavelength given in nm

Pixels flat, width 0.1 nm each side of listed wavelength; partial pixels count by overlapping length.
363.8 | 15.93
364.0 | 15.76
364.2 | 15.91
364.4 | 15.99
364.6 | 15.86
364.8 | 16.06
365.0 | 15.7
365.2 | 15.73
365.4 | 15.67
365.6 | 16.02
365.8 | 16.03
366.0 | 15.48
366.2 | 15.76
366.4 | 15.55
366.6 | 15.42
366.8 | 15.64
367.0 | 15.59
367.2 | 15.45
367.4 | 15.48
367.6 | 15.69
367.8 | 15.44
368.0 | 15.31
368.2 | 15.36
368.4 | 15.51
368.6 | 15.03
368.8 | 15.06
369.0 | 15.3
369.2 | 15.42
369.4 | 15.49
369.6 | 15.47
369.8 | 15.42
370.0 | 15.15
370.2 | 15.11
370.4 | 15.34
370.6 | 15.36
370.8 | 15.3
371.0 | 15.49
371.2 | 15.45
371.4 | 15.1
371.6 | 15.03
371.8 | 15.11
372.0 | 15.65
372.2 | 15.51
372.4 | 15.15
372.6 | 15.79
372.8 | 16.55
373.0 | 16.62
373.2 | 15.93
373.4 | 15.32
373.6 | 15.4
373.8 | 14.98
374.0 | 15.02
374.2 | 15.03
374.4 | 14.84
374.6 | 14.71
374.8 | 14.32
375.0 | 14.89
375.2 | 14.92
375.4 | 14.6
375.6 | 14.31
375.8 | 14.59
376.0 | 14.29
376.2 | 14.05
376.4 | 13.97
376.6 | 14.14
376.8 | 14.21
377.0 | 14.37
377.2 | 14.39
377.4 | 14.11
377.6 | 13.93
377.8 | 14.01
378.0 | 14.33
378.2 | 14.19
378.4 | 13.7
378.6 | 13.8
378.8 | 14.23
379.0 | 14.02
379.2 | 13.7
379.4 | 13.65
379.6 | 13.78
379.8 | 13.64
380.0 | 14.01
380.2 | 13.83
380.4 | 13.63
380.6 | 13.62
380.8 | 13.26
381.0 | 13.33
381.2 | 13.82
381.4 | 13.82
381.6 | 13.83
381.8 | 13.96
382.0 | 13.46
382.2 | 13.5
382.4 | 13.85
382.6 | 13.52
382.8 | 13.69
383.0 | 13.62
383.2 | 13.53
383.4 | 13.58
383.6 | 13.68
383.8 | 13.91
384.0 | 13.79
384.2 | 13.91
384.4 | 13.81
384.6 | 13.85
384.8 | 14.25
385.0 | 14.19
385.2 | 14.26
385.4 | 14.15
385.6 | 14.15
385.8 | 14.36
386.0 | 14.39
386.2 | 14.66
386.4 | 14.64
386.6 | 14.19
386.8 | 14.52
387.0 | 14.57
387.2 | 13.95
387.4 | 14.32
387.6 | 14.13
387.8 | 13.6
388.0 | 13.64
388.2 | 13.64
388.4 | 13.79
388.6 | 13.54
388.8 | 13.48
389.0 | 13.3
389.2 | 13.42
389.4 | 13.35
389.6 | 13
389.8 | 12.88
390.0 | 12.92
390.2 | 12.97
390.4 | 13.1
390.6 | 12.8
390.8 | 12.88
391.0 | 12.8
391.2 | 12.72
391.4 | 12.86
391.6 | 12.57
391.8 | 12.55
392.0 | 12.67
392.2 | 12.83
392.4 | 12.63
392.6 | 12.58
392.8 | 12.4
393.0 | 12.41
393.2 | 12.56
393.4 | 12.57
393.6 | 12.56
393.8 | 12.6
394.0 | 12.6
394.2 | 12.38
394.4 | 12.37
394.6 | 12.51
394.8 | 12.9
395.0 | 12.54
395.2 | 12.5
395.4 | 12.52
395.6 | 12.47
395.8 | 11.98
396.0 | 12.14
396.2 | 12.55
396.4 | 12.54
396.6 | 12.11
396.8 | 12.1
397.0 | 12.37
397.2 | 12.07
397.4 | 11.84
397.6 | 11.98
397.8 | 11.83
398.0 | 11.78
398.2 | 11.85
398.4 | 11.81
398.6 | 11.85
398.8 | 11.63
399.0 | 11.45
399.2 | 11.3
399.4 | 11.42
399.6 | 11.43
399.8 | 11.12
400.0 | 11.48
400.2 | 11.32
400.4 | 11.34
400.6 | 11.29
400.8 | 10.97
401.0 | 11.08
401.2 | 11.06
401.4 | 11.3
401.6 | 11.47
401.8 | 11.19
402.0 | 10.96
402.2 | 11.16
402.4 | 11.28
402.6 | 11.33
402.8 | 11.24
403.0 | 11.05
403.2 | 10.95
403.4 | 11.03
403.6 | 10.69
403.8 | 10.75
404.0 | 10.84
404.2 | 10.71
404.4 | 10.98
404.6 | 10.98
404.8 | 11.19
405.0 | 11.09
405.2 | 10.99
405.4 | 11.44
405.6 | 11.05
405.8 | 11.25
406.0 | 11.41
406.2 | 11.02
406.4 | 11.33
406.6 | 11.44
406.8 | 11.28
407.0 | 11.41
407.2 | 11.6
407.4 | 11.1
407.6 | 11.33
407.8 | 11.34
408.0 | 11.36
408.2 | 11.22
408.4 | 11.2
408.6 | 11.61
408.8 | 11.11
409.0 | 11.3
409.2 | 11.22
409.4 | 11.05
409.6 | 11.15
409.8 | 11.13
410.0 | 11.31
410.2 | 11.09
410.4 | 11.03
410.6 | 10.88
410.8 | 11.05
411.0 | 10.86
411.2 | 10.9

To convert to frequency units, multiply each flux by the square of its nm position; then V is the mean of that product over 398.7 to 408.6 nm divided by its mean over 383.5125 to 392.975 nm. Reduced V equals 0.90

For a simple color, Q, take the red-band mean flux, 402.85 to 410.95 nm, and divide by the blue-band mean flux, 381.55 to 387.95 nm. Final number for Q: 0.8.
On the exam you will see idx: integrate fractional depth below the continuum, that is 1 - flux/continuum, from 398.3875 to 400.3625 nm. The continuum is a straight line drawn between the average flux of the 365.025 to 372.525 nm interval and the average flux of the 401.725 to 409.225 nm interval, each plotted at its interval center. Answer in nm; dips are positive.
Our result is 0.07 nm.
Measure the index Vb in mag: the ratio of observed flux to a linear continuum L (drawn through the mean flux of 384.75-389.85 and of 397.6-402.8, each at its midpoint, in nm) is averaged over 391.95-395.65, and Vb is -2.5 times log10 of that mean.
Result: 0.009 mag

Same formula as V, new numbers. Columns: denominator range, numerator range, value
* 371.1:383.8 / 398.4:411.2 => 0.90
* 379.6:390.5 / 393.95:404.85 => 0.91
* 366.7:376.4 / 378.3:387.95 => 0.97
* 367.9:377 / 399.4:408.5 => 0.87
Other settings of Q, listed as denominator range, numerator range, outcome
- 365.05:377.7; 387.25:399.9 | 0.83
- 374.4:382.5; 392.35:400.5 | 0.86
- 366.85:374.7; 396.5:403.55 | 0.75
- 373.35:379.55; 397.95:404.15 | 0.78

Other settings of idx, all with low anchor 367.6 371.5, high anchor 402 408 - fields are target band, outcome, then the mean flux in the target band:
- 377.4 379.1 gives 0.032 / 14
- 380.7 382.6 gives 0.036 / 13.6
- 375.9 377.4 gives 0.031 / 14.2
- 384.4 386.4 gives -0.117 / 14.2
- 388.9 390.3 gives -0.017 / 13.1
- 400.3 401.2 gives 0.038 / 11.2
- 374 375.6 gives -0.004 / 14.7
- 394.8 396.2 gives -0.016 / 12.4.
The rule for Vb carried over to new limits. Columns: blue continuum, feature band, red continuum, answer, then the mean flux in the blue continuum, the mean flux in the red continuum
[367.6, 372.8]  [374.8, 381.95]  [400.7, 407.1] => 0.024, 15.4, 11.1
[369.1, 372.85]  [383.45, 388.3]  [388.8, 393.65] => -0.047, 15.4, 12.8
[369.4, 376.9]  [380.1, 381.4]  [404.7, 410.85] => 0.050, 15.1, 11.2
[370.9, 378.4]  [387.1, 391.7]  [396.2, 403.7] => -0.032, 14.9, 11.5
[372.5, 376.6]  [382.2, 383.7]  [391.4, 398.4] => 0.022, 15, 12.4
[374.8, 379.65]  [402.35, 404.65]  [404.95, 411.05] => 0.065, 14.2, 11.2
